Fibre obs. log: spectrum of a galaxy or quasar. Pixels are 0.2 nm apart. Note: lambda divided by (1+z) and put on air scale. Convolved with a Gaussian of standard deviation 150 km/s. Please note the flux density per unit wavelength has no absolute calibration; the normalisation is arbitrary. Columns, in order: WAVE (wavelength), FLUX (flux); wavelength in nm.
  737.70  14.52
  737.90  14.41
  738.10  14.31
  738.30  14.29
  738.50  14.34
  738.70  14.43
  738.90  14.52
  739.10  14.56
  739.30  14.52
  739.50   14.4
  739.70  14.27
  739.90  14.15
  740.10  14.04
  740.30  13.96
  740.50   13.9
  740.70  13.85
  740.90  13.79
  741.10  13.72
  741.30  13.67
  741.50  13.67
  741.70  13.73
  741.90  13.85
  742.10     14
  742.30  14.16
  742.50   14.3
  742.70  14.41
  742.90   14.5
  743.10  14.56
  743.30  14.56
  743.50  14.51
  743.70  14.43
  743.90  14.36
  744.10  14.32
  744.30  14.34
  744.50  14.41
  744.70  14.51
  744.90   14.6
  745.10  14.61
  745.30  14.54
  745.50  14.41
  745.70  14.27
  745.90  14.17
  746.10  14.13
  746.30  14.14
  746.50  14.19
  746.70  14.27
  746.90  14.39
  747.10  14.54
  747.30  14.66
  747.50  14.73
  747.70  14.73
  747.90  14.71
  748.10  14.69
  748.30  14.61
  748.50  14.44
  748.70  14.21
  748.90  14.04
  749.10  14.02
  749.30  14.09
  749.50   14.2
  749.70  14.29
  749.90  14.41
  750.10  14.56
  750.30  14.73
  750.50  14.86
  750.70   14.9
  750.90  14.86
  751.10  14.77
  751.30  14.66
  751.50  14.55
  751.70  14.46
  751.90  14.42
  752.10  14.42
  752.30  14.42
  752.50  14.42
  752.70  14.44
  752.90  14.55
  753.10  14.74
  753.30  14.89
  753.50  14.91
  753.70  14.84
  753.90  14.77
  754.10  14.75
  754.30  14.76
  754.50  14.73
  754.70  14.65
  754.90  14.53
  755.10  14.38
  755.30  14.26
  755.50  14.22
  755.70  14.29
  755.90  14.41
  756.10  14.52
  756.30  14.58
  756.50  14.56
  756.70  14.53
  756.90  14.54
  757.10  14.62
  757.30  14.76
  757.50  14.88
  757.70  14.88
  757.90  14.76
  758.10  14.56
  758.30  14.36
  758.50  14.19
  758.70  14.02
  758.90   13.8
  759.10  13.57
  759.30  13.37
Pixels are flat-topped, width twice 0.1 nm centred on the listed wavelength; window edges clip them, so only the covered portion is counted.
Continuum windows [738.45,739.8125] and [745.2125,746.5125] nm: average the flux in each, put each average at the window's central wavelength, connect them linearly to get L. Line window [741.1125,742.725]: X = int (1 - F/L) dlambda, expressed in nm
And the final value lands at 0.05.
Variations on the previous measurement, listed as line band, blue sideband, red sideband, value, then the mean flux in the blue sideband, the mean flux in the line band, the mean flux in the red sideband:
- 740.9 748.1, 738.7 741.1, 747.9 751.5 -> 0.00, 14.2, 14.3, 14.5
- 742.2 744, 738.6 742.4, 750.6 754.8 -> -0.03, 14.1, 14.4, 14.7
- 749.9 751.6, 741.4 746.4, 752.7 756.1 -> -0.03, 14.3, 14.7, 14.6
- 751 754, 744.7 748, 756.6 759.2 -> -0.04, 14.4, 14.6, 14.4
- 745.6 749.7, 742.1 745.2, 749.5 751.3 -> 0.06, 14.4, 14.4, 14.6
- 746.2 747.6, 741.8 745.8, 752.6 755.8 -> 0.00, 14.4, 14.4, 14.6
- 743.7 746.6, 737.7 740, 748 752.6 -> 0.02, 14.4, 14.4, 14.5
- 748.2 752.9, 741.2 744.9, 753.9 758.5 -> -0.01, 14.2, 14.5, 14.6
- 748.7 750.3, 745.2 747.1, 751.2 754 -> 0.02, 14.3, 14.3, 14.6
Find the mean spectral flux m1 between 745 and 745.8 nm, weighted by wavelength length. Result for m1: 14.5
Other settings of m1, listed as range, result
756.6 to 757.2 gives 14.6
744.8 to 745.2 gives 14.6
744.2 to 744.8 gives 14.4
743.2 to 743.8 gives 14.5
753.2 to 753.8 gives 14.9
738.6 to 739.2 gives 14.5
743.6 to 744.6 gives 14.4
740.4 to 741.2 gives 13.8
